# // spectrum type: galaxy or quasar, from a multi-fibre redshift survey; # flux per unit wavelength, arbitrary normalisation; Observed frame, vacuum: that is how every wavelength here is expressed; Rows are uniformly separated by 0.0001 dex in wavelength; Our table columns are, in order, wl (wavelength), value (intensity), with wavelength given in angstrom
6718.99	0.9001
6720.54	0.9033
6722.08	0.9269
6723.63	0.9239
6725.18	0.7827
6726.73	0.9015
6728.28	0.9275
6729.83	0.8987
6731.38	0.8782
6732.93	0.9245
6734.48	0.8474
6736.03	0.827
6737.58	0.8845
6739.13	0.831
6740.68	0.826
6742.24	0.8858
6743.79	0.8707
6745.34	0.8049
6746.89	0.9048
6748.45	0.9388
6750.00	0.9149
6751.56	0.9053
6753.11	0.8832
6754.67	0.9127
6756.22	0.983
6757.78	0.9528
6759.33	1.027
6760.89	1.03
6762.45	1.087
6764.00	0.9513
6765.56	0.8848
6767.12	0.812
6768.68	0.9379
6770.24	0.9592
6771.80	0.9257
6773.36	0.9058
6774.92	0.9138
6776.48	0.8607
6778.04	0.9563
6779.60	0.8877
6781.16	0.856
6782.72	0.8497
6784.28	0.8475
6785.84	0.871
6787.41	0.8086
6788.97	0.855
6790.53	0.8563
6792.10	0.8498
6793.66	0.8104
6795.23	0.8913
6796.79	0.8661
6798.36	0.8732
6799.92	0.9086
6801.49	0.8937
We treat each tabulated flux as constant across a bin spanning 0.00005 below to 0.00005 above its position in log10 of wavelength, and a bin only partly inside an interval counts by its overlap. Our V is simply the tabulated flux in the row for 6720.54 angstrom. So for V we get 0.9033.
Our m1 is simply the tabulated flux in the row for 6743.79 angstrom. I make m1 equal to 0.8707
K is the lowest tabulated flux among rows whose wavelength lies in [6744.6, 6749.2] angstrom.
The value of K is 0.8049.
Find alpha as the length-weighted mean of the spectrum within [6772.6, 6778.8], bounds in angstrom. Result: 0.909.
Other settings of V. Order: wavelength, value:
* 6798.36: 0.8732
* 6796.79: 0.8661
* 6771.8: 0.9257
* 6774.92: 0.9138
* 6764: 0.9513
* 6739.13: 0.831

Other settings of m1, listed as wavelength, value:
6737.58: 0.8845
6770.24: 0.9592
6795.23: 0.8913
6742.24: 0.8858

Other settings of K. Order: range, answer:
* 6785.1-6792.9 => 0.8086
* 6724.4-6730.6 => 0.7827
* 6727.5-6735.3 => 0.8474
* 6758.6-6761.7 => 1.027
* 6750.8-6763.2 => 0.8832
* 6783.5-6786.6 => 0.8475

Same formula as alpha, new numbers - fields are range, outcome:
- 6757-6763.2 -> 1.02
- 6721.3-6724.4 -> 0.927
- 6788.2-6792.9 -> 0.854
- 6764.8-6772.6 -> 0.903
